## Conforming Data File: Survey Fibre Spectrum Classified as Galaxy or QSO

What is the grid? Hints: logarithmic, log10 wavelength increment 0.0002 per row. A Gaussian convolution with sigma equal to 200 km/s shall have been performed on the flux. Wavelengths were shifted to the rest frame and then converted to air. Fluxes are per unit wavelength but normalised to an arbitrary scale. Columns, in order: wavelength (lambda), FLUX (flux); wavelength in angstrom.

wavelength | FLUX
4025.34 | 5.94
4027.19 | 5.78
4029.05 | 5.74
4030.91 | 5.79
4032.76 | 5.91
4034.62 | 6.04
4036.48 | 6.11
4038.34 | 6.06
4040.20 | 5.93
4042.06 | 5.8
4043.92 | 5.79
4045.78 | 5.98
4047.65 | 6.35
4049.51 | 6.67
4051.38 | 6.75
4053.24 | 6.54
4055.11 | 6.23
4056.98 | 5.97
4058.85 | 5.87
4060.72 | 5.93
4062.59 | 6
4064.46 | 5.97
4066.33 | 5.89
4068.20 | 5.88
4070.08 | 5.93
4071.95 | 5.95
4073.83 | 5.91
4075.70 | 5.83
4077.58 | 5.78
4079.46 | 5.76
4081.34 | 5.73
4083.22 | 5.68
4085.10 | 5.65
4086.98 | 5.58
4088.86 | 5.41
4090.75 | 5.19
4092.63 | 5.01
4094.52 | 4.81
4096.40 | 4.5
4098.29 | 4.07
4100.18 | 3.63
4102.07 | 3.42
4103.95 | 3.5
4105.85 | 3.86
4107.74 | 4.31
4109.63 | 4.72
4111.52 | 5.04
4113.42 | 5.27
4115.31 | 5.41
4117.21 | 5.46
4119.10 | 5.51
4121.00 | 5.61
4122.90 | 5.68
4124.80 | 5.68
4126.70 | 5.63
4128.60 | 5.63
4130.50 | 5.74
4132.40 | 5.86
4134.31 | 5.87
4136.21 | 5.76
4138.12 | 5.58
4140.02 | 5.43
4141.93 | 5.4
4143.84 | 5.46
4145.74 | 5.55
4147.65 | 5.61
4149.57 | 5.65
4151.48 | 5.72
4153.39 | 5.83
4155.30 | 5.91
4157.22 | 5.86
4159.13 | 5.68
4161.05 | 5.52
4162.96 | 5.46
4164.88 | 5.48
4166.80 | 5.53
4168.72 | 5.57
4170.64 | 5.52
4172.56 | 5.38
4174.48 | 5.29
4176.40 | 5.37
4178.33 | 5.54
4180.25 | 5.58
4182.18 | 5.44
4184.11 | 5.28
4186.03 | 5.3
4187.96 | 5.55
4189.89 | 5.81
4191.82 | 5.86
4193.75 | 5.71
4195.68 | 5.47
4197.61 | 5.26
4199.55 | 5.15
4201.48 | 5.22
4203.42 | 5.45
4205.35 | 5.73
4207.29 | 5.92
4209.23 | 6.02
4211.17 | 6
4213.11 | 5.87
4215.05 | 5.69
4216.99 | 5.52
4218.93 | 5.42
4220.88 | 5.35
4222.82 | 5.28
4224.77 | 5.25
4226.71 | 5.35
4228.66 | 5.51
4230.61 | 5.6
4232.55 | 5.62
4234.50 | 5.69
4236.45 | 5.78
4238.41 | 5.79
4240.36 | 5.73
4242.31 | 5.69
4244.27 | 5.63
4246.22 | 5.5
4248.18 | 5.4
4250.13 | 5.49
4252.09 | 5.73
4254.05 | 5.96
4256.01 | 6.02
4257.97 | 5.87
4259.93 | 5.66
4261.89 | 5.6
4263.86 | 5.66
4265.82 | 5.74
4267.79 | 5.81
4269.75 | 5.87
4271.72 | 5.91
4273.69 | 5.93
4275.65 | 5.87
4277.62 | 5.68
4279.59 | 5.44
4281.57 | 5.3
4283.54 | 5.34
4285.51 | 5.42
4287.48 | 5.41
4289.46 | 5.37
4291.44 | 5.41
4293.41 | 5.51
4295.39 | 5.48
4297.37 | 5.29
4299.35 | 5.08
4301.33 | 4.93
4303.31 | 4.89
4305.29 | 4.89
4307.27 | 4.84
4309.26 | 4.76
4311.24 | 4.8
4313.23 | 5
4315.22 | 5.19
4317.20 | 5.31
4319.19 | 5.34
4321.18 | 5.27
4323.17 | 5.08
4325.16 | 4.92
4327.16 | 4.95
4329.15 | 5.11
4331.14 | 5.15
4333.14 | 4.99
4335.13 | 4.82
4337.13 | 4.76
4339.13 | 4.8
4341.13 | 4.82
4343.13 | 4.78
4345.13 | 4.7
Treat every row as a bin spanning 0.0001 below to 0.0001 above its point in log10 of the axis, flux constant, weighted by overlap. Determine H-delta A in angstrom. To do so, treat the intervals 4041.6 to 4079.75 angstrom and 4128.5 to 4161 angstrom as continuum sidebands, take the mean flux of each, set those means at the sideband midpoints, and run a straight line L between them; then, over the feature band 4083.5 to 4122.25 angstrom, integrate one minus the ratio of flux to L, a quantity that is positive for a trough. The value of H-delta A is 6.9 angstrom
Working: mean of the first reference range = 6.04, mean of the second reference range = 5.68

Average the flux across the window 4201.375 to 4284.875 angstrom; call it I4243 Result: 5.65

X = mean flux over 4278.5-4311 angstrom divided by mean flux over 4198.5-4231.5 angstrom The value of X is 0.94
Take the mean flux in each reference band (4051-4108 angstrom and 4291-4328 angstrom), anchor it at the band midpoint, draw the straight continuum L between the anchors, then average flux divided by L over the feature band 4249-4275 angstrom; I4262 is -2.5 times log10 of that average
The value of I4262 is -0.126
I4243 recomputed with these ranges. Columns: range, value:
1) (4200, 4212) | 5.7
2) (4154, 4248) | 5.56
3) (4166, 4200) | 5.48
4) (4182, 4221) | 5.58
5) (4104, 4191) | 5.45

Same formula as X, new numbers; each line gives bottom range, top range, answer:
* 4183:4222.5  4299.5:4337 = 0.90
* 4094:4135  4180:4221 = 1.12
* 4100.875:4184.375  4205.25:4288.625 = 1.05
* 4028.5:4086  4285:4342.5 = 0.85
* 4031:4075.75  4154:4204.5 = 0.91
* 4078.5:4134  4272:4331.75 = 1.03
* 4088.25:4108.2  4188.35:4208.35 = 1.29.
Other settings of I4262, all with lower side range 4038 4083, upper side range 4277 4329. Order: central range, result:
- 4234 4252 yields -0.05 mag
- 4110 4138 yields 0.04 mag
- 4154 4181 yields 0.02 mag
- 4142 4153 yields 0.02 mag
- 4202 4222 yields -0.04 mag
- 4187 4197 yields -0.02 mag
